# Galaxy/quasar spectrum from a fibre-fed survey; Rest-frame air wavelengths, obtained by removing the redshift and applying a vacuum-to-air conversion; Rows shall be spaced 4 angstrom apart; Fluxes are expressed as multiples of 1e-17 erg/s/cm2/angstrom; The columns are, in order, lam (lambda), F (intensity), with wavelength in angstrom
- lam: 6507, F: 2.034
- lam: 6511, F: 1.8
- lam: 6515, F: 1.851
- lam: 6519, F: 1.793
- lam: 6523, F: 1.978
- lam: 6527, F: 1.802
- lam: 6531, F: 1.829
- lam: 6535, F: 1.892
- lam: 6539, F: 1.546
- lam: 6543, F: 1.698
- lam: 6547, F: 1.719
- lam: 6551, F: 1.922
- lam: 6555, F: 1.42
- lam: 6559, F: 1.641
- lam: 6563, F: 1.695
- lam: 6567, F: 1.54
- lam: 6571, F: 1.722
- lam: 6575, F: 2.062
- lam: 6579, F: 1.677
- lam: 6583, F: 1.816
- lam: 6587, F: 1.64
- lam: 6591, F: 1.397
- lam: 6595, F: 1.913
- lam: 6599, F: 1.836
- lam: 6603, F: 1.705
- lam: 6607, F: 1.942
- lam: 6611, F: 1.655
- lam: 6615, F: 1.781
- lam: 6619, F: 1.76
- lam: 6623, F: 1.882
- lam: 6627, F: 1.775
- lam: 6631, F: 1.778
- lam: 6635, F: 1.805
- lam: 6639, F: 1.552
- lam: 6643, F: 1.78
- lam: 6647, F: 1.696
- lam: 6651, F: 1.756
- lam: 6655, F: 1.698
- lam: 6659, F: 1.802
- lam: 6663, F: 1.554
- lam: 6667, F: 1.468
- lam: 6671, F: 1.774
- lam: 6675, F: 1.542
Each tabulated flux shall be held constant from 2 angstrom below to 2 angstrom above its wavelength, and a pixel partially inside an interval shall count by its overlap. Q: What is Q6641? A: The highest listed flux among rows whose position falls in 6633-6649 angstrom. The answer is 1.805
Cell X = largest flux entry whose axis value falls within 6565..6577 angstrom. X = 2.062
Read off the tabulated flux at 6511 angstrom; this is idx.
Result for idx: 1.8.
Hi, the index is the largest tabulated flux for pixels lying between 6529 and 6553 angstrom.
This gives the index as 1.922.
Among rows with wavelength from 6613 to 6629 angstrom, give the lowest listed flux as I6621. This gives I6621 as 1.76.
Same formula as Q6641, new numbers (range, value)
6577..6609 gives 1.942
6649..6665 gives 1.802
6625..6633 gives 1.778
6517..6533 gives 1.978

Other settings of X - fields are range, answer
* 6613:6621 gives 1.781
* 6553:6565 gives 1.695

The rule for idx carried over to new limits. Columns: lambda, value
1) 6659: 1.802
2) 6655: 1.698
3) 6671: 1.774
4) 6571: 1.722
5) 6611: 1.655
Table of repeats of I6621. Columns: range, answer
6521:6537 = 1.802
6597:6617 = 1.655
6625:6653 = 1.552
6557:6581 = 1.54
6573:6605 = 1.397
